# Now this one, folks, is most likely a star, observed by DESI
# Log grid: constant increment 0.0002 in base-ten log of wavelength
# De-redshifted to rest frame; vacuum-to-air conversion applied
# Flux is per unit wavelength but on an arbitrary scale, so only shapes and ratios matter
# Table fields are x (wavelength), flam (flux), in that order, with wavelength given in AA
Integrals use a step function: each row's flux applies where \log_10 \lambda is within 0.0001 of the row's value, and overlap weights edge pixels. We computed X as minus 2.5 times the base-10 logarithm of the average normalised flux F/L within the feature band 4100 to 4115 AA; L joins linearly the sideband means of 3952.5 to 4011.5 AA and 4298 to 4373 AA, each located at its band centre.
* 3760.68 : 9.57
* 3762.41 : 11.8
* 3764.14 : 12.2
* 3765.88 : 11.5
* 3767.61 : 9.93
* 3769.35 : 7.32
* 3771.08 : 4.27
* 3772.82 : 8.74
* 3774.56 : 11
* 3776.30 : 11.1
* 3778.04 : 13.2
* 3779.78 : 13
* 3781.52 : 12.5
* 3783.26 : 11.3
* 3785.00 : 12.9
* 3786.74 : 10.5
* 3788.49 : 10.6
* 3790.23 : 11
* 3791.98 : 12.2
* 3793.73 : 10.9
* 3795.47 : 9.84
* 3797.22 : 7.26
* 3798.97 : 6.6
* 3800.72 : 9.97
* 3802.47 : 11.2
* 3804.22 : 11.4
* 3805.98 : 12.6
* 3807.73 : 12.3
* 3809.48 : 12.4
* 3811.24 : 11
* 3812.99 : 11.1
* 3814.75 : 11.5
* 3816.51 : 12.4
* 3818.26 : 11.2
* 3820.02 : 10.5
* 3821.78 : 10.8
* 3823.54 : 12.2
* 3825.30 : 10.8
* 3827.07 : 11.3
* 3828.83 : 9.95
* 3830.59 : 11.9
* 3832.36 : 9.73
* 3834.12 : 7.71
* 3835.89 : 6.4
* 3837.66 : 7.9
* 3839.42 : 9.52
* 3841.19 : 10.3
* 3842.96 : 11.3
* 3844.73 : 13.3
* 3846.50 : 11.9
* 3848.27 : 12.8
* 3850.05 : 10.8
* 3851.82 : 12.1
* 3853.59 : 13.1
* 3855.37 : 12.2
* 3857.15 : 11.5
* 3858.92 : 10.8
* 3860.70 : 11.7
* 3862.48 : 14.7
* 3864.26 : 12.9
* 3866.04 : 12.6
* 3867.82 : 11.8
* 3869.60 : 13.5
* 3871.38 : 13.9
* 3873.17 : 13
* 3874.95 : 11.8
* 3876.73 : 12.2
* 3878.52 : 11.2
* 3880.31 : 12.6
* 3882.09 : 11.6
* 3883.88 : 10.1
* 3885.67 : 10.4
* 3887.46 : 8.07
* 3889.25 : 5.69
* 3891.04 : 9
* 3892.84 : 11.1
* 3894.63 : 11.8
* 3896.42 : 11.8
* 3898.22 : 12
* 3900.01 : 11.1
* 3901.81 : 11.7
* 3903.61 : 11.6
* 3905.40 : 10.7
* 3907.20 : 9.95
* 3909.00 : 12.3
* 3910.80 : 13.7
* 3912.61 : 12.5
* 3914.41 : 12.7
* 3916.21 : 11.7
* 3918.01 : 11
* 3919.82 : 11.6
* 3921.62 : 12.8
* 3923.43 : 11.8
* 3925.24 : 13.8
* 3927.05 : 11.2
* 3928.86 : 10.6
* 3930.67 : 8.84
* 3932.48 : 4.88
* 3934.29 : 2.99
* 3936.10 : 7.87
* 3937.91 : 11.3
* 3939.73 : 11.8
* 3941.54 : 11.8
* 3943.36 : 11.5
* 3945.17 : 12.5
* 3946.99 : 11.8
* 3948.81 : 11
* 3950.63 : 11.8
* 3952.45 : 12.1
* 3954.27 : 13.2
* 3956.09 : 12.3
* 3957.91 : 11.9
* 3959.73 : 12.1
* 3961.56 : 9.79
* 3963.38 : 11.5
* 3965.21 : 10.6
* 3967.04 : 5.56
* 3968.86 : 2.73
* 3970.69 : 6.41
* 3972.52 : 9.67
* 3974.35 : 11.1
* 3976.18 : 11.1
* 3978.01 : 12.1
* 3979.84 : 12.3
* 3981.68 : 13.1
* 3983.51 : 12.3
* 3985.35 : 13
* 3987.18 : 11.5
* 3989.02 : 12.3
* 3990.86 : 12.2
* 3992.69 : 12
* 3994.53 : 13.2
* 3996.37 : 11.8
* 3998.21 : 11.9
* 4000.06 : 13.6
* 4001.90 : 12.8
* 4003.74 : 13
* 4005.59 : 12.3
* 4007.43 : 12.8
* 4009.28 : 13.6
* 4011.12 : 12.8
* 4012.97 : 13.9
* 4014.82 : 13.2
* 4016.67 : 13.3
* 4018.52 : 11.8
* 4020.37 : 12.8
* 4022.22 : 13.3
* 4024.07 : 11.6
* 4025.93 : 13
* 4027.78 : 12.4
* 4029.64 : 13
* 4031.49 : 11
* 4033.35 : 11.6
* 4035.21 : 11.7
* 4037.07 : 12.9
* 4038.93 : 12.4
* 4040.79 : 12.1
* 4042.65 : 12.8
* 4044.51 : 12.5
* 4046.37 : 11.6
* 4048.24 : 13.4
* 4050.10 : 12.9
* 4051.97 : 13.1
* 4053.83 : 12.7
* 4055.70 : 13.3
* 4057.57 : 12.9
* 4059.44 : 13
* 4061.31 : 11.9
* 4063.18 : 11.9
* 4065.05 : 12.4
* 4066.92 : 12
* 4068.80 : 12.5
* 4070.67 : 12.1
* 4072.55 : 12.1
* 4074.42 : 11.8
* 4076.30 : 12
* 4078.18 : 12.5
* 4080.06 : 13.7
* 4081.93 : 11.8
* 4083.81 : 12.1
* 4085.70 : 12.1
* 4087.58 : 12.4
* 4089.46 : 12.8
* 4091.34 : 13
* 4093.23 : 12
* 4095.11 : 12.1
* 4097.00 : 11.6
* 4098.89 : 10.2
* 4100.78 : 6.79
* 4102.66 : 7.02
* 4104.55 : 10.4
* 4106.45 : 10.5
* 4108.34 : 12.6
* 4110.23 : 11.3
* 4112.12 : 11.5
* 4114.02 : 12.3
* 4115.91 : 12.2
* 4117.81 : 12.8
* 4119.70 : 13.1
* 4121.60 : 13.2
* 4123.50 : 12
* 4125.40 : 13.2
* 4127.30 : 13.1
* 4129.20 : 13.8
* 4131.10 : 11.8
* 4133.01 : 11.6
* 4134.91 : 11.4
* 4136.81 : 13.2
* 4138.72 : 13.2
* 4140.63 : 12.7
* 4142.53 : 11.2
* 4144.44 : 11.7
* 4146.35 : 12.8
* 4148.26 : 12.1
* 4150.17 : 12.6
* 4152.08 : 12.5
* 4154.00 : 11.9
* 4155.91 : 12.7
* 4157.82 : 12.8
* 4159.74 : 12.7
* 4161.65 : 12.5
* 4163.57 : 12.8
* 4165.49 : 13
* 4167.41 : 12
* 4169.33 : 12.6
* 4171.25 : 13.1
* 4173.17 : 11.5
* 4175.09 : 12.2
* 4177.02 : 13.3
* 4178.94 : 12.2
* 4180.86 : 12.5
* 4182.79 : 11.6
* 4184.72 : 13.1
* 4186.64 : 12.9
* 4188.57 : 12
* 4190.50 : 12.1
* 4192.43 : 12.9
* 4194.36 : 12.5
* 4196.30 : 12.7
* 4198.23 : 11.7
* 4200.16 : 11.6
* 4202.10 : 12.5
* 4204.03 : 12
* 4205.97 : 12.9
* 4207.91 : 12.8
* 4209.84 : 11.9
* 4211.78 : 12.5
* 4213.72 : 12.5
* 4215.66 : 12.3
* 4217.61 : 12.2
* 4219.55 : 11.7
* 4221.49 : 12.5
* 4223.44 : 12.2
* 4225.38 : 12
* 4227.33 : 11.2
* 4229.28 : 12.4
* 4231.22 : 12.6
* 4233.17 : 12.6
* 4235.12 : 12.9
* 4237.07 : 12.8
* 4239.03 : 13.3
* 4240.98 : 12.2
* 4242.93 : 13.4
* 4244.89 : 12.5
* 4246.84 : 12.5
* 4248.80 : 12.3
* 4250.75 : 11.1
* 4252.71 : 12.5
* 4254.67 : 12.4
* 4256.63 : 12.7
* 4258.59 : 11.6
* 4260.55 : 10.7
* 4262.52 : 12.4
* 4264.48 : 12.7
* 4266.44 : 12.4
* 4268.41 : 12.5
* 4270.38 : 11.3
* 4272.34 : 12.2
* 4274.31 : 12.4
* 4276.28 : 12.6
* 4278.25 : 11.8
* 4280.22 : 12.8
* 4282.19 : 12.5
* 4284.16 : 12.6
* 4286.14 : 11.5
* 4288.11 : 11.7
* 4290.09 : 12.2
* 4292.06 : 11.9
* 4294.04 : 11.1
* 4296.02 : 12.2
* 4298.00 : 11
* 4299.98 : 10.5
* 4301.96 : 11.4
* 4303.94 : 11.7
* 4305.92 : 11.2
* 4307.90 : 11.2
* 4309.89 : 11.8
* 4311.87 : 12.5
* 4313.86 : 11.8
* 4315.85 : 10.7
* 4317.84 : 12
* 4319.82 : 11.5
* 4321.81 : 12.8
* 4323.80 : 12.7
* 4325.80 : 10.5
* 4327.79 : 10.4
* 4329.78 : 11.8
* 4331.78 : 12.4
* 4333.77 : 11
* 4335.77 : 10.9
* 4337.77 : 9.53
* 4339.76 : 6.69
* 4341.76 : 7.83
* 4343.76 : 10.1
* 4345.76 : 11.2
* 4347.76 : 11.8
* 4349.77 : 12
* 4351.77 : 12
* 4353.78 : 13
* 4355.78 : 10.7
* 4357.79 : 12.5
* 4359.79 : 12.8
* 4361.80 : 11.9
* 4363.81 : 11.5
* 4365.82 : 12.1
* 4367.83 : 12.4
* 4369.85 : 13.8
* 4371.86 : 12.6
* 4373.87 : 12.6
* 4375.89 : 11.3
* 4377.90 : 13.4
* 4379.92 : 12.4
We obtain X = 0.110 mag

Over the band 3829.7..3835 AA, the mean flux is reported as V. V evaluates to 9.79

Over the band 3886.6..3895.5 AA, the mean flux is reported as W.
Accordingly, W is 9.13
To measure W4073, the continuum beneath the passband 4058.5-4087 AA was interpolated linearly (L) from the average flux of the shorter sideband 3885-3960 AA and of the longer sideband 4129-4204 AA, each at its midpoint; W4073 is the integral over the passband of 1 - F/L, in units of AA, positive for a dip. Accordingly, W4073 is -1.0 AA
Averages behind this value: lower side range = 11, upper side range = 12.4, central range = 12.3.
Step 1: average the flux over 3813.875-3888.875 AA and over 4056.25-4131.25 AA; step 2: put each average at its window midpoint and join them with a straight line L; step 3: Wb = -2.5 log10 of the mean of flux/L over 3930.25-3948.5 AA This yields 0.200 mag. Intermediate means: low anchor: 11.3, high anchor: 12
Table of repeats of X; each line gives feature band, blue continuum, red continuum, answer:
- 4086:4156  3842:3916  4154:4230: 0.03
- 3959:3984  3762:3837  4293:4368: 0.09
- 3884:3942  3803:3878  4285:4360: 0.08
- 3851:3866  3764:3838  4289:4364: -0.16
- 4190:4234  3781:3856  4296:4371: -0.09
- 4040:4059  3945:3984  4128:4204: -0.12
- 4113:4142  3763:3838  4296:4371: -0.14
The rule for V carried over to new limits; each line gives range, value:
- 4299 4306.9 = 11.2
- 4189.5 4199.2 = 12.4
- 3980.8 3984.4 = 12.7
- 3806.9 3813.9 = 11.7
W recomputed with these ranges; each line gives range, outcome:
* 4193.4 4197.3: 12.6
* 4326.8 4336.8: 11.3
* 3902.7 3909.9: 11.1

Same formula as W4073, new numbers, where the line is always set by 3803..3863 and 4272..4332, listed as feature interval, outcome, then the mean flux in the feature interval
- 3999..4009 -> -1.3 AA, 12.9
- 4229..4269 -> -2.4 AA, 12.4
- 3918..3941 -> 2.6 AA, 10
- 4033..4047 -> -1.0 AA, 12.2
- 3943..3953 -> -0.4 AA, 11.8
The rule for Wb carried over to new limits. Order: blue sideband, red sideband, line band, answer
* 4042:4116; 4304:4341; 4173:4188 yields -0.08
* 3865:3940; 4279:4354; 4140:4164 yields -0.11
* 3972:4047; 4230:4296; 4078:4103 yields 0.08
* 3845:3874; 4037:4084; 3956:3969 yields 0.26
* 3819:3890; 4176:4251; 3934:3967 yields 0.05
